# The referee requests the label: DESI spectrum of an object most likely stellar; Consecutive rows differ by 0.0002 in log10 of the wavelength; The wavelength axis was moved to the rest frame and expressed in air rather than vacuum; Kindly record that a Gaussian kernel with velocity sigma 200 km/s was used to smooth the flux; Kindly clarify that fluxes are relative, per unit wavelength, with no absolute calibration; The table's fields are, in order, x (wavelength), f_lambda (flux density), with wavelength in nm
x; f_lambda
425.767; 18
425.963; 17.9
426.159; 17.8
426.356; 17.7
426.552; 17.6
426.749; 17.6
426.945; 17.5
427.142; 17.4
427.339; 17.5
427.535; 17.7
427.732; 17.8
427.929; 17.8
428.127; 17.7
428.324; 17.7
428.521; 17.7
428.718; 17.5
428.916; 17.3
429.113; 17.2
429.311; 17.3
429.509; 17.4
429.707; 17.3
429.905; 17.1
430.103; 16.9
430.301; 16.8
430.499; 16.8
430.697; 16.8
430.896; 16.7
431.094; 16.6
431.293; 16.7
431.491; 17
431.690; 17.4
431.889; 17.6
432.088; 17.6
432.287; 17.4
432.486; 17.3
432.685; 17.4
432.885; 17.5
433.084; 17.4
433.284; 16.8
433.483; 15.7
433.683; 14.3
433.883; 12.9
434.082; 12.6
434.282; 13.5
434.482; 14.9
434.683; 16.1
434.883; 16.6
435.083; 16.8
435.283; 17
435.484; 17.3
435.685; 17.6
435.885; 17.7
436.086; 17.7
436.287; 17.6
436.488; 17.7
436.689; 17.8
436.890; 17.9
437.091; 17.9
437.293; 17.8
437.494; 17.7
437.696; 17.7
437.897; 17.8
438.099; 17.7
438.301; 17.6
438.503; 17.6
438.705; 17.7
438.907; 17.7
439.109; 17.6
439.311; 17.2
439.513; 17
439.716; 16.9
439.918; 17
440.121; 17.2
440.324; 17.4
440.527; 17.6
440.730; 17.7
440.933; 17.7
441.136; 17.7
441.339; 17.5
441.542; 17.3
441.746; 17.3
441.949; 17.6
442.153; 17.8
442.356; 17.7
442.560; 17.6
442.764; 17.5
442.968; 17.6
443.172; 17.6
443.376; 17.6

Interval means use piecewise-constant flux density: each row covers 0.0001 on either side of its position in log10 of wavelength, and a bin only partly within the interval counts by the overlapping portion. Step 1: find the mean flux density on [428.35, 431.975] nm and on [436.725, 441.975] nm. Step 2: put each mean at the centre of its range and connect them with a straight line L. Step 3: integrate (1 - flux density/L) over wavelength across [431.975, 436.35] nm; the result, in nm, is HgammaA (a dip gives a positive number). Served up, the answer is 0.24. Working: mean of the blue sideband 17.1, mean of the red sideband 17.5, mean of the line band 16.3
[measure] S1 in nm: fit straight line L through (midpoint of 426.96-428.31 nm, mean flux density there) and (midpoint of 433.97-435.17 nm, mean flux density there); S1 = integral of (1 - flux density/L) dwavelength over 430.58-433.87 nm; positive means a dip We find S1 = -0.177 nm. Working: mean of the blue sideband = 17.6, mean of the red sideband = 15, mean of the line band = 16.8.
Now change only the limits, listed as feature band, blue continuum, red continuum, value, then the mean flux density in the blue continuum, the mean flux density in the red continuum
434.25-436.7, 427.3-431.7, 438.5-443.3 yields 0.07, 17.2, 17.5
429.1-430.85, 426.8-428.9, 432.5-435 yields -0.02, 17.6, 15.5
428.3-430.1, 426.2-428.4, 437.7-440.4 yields 0.03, 17.6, 17.4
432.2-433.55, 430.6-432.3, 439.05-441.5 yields 0.00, 17.1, 17.4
